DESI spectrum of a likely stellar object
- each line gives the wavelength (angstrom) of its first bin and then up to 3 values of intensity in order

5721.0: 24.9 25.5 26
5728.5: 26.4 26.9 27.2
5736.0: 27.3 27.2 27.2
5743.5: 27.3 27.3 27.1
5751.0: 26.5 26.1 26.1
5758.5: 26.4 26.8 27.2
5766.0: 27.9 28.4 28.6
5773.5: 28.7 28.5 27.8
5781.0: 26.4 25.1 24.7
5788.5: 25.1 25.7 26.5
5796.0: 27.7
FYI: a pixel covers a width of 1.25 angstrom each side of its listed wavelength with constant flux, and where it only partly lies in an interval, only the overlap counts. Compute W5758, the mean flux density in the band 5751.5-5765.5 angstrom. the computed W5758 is 26.6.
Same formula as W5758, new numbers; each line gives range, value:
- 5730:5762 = 26.9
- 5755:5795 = 26.9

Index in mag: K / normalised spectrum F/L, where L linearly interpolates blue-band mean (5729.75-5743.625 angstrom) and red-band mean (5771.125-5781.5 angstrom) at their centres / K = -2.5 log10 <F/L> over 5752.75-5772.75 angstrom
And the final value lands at 0.02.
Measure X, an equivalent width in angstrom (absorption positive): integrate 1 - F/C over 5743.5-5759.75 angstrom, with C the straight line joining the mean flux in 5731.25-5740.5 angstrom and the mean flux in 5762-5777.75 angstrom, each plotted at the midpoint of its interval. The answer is 0.6 angstrom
